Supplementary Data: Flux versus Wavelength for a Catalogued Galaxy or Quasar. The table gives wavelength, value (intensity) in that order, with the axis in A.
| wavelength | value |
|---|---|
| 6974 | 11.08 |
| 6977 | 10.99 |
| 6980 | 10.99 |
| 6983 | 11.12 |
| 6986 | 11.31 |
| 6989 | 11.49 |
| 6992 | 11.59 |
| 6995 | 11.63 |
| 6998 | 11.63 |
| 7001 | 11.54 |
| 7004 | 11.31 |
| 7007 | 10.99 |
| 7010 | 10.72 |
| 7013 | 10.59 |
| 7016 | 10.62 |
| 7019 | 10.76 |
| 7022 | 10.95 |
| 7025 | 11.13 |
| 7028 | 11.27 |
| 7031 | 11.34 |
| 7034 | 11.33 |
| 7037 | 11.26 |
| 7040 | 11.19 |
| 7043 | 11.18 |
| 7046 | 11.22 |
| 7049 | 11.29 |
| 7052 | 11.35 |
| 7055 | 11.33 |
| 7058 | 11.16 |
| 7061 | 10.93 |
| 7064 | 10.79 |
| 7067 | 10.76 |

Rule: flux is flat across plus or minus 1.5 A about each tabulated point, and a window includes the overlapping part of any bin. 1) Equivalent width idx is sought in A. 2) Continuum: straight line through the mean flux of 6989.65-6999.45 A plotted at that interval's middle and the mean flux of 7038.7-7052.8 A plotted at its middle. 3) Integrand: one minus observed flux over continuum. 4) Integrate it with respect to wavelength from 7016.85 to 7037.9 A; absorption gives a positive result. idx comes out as 0.4 A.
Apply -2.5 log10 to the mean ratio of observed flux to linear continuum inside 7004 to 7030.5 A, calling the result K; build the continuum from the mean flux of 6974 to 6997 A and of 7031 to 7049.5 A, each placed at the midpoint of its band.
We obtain 0.034 mag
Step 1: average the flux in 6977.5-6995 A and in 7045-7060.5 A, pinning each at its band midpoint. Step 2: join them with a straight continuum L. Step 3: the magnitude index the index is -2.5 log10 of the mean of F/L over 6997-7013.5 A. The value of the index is 0.01 mag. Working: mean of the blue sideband 11.3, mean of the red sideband 11.2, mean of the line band 11.1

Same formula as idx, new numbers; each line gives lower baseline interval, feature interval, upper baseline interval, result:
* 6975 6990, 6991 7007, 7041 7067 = -0.5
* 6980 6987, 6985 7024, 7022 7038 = 0.1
